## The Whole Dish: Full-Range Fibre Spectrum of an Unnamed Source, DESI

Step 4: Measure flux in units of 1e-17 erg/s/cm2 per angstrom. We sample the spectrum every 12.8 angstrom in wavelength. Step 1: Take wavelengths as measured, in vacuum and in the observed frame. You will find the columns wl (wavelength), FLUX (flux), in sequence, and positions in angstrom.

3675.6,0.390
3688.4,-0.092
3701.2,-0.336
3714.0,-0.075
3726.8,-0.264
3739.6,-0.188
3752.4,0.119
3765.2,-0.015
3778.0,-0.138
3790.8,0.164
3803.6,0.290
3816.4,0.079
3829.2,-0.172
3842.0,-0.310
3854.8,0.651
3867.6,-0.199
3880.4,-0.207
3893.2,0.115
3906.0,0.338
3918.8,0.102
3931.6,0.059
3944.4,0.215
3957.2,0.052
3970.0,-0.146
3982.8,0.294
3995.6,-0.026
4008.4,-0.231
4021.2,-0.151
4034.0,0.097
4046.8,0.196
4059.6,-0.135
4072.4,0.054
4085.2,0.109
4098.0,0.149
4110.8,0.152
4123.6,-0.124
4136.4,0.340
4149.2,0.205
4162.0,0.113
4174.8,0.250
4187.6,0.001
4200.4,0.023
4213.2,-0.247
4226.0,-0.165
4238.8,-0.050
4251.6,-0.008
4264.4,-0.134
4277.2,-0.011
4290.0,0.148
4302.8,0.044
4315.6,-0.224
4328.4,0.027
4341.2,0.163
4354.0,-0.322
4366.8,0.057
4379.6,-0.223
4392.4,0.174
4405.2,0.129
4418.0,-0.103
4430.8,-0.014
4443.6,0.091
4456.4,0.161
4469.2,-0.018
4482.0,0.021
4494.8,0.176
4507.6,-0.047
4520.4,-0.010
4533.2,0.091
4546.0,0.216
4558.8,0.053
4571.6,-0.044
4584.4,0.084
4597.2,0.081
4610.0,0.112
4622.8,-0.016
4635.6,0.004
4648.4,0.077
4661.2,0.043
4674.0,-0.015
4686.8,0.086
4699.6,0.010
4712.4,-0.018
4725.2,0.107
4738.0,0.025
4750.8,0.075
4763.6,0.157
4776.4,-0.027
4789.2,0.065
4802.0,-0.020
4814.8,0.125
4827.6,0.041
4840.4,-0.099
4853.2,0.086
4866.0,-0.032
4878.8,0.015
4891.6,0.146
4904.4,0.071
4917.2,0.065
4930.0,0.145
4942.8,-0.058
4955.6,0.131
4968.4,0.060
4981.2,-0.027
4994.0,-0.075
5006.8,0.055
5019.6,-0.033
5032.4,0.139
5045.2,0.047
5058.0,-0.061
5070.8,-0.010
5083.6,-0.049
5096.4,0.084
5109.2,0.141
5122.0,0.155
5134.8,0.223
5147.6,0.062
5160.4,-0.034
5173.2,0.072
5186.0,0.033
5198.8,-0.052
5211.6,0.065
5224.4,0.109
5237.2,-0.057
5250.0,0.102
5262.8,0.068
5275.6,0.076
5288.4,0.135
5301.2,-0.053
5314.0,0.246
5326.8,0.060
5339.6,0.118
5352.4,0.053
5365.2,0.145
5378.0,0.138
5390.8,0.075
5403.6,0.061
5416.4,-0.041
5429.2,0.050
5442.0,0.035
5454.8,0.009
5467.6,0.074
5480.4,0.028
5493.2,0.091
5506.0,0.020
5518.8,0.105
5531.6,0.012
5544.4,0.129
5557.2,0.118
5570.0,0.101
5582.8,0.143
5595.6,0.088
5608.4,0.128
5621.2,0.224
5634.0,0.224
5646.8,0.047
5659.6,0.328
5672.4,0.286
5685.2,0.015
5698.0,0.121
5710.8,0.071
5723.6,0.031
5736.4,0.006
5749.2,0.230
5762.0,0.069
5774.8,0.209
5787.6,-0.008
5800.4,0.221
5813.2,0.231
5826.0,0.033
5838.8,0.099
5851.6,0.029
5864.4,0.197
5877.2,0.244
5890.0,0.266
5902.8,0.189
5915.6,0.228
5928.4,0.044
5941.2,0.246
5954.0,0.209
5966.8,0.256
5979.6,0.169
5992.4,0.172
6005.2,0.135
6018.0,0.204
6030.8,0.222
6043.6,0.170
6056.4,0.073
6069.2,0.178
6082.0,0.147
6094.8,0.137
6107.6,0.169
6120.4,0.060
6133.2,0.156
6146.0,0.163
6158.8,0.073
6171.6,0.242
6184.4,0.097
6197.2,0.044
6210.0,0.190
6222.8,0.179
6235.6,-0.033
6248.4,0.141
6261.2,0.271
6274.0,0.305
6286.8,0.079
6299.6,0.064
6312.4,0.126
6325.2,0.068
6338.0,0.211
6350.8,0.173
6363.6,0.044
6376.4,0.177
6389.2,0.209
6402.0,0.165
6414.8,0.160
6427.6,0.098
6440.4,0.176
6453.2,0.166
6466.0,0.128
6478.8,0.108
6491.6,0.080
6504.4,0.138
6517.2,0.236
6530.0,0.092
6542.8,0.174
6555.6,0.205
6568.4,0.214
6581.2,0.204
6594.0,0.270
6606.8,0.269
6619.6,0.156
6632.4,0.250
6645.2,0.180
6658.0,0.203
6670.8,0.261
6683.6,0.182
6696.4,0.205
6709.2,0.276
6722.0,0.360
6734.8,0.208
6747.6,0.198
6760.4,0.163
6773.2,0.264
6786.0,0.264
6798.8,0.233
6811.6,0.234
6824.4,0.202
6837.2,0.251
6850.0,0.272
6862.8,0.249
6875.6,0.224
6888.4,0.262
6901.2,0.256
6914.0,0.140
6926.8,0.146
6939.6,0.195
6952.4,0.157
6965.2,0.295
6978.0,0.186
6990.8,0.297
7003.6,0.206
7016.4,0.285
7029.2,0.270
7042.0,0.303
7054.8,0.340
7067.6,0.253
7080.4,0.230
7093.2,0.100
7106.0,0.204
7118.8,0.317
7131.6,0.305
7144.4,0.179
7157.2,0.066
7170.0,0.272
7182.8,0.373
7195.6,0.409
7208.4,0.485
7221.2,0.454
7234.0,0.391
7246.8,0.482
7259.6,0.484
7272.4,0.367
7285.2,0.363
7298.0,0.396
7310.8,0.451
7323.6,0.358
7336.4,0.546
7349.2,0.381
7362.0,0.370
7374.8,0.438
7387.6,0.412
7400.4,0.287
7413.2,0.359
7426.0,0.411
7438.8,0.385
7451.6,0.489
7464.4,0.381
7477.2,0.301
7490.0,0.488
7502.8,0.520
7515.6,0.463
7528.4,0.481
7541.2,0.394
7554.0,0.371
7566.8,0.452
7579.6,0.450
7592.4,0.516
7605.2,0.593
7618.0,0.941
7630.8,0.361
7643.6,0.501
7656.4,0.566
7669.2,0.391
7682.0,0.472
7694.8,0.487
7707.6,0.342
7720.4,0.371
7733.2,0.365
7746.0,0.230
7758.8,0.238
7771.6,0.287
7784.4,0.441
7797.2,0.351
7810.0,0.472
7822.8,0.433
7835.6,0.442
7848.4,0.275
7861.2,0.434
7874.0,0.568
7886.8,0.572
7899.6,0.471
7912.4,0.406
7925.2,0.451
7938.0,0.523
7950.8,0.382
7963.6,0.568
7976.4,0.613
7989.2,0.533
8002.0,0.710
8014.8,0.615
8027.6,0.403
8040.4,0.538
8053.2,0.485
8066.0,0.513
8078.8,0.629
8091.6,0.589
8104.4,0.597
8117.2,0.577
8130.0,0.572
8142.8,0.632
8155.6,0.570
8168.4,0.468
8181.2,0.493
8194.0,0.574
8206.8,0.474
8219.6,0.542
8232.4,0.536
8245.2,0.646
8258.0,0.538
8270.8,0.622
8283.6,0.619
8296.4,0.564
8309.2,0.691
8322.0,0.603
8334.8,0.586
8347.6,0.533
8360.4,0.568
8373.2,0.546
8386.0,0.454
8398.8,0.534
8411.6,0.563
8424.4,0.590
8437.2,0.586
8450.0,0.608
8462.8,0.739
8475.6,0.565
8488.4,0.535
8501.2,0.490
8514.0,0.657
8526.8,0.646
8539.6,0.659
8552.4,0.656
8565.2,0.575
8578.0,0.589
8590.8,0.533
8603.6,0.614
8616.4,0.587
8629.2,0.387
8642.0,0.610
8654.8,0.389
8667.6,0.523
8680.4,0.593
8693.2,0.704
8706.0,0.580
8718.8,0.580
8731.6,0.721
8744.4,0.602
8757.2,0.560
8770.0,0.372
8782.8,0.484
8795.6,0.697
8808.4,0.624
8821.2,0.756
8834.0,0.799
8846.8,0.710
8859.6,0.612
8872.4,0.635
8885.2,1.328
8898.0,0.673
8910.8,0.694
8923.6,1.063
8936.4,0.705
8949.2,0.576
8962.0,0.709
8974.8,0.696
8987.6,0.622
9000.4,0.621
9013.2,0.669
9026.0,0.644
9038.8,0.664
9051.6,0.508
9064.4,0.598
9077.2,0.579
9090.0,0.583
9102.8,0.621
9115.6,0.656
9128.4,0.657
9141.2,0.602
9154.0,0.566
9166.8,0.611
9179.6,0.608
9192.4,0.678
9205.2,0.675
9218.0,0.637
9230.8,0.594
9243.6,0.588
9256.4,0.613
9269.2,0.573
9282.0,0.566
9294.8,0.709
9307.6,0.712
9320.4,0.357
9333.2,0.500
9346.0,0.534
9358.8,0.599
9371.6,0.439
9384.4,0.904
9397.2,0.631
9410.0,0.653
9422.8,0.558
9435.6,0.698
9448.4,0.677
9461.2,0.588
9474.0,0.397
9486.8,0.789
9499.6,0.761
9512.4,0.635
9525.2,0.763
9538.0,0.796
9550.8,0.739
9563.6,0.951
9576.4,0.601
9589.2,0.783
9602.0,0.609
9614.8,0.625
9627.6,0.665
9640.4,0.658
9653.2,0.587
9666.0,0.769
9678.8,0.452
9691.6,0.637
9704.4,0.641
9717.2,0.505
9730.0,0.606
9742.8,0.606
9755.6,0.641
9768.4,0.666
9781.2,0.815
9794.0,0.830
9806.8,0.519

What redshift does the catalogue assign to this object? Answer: 0.803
